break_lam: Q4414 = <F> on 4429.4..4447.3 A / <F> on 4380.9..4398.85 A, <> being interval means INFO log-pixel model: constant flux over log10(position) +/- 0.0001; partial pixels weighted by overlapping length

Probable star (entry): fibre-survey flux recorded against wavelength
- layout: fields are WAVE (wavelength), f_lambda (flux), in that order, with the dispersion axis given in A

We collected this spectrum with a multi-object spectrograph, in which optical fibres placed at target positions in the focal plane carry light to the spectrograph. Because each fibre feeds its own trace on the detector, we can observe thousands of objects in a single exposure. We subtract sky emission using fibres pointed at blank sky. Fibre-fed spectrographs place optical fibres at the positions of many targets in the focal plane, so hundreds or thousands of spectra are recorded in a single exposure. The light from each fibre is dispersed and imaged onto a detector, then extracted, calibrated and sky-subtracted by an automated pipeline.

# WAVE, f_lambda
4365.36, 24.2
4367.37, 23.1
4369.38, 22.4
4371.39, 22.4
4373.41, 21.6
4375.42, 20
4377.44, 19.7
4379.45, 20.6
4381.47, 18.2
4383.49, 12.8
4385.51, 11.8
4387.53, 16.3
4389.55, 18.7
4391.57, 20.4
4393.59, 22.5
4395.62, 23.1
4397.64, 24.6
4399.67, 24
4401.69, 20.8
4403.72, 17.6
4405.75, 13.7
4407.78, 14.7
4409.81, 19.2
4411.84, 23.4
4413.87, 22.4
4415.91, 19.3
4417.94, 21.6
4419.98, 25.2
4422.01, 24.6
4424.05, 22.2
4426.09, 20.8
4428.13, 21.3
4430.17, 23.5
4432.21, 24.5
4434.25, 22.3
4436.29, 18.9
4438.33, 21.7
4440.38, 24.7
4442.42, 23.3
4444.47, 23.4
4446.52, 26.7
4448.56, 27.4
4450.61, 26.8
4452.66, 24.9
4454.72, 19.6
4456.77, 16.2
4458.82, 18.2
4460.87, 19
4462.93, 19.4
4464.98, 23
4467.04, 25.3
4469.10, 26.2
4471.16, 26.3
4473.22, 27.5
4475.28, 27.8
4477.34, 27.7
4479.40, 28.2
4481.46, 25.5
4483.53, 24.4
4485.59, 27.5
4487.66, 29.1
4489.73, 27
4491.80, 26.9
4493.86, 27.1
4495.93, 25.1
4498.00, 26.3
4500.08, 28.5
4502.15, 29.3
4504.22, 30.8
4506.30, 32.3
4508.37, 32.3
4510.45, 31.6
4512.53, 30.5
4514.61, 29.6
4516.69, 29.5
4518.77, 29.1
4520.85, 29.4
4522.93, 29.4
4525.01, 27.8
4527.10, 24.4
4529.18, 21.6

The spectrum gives 1.2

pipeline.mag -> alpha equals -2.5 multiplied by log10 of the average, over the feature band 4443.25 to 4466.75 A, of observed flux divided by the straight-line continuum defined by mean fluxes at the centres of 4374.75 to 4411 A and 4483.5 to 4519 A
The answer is 0.100 mag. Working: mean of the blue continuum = 18.8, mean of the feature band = 22.3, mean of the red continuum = 28.8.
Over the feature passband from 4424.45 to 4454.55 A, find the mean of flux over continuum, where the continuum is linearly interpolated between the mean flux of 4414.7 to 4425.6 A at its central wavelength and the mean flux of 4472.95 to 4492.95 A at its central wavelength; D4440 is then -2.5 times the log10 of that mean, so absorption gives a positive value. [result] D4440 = 0.02 mag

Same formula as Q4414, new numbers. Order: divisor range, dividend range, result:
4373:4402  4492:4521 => 1.49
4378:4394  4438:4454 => 1.42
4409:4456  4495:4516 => 1.29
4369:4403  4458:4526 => 1.37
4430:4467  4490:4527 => 1.29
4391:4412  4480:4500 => 1.32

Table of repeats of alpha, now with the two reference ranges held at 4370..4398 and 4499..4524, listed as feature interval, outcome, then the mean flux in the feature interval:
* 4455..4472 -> 0.211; 21.6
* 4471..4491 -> 0.018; 27.1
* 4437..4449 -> 0.007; 24.3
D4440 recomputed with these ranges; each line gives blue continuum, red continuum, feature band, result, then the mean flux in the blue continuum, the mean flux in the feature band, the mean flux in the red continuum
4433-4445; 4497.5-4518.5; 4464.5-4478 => -0.01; 22.4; 26.3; 30.1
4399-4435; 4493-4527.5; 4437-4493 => 0.03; 21.1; 24.6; 29.1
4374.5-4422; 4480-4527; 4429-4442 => 0.01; 19.7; 22.6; 28.5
